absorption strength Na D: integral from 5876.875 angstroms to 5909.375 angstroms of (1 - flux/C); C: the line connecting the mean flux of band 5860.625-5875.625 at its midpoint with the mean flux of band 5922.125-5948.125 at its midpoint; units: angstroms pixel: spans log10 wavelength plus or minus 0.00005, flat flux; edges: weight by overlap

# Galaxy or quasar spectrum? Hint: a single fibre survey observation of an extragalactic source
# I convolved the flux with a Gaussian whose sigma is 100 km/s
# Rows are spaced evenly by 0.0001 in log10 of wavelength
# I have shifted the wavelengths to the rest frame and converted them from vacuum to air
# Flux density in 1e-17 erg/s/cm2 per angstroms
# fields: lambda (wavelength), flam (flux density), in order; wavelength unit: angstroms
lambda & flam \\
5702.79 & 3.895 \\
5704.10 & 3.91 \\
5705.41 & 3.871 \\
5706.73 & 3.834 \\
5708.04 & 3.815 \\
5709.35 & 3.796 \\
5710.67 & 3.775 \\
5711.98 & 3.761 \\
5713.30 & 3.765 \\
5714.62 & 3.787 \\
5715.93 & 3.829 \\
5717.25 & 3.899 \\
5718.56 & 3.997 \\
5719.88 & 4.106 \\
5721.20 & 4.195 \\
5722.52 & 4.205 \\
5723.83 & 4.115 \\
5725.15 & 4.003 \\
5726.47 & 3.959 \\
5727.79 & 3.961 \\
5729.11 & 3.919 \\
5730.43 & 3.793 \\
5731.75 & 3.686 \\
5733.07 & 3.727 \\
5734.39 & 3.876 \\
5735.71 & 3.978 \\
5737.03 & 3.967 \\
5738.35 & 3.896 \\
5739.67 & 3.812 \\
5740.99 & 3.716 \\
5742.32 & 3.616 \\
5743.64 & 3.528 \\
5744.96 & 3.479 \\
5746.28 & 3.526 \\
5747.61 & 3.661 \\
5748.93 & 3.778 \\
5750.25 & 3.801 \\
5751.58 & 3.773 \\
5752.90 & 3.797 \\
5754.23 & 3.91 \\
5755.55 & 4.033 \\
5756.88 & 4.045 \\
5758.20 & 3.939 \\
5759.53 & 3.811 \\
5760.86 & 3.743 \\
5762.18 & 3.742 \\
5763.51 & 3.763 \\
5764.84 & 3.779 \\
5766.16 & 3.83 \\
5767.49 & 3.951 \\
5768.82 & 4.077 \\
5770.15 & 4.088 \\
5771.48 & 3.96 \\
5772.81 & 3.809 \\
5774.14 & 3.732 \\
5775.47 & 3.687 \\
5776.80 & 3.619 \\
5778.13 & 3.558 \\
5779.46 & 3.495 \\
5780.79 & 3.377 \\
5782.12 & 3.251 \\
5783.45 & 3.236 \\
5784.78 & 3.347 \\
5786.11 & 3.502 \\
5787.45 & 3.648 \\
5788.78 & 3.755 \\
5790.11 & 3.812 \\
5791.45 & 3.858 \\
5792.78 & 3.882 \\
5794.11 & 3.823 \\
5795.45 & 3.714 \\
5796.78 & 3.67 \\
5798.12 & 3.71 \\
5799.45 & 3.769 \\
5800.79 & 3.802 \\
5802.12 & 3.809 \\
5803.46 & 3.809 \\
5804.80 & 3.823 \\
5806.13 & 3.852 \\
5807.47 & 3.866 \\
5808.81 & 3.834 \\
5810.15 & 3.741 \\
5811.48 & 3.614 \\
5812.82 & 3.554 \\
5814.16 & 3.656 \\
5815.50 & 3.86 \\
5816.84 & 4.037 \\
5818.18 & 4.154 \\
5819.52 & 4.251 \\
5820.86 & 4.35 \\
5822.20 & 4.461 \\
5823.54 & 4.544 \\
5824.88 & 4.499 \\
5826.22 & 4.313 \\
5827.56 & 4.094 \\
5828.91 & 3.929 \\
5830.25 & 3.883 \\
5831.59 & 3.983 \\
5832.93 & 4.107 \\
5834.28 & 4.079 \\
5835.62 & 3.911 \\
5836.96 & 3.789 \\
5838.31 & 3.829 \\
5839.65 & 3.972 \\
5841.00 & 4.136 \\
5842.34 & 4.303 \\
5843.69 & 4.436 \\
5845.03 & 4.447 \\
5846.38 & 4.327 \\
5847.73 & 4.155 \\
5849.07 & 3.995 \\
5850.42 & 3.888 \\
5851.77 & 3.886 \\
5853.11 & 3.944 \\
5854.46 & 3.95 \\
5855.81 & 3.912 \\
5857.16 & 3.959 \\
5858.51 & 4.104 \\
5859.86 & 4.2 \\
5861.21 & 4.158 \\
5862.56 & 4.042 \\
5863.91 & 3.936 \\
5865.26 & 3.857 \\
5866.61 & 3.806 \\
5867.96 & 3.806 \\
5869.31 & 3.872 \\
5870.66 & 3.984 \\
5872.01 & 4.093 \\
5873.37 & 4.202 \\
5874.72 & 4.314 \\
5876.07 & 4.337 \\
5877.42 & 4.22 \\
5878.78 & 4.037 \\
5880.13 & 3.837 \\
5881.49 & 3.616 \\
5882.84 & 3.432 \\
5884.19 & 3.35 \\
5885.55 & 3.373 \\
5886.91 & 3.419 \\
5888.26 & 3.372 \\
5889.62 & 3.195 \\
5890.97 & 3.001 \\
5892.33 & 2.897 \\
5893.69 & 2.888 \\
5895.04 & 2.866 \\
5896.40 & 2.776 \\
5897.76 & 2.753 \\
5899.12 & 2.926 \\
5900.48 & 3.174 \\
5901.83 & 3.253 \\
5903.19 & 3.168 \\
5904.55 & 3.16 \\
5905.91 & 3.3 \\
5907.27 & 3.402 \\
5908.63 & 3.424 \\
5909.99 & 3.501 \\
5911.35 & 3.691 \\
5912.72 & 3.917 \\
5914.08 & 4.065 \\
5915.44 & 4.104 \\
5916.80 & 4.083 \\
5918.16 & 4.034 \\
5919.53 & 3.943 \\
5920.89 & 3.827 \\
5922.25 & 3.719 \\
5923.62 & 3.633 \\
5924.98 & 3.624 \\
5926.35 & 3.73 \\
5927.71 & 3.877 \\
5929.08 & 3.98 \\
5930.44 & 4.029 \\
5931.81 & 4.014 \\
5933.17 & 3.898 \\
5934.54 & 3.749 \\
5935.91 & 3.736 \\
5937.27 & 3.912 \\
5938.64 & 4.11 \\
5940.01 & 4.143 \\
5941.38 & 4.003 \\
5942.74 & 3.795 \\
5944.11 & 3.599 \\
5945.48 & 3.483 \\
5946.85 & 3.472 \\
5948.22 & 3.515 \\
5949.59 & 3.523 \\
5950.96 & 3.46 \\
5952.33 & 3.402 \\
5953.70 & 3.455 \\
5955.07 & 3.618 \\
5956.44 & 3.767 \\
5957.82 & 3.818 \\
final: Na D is 5.4 angstroms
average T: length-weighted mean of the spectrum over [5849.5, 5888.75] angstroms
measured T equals 3.9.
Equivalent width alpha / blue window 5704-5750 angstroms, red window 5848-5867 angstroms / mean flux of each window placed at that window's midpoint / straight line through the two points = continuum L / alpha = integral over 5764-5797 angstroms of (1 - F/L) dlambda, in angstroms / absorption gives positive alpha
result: 1.7 angstroms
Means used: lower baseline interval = 3.84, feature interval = 3.7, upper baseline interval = 3.98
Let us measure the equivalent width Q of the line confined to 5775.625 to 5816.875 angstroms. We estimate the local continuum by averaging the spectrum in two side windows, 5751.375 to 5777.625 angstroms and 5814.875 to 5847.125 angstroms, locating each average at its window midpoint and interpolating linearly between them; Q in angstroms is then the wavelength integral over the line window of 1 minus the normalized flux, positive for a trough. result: 3.27 angstroms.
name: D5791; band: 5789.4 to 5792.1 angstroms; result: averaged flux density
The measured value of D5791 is 3.83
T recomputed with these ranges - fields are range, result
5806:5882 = 4.04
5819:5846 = 4.17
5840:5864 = 4.1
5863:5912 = 3.51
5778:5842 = 3.86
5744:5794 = 3.73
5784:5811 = 3.75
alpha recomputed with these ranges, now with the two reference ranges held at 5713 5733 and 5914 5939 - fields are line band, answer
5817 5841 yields -1.27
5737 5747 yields 0.67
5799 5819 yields 0.54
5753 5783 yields 1.18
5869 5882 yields -0.52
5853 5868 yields -0.28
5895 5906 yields 2.43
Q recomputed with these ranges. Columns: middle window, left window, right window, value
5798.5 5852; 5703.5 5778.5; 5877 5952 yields -4.4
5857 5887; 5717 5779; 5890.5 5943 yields -2.1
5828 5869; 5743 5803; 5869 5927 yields -4.4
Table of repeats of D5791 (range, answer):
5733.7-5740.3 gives 3.91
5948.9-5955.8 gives 3.5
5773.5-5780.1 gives 3.62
